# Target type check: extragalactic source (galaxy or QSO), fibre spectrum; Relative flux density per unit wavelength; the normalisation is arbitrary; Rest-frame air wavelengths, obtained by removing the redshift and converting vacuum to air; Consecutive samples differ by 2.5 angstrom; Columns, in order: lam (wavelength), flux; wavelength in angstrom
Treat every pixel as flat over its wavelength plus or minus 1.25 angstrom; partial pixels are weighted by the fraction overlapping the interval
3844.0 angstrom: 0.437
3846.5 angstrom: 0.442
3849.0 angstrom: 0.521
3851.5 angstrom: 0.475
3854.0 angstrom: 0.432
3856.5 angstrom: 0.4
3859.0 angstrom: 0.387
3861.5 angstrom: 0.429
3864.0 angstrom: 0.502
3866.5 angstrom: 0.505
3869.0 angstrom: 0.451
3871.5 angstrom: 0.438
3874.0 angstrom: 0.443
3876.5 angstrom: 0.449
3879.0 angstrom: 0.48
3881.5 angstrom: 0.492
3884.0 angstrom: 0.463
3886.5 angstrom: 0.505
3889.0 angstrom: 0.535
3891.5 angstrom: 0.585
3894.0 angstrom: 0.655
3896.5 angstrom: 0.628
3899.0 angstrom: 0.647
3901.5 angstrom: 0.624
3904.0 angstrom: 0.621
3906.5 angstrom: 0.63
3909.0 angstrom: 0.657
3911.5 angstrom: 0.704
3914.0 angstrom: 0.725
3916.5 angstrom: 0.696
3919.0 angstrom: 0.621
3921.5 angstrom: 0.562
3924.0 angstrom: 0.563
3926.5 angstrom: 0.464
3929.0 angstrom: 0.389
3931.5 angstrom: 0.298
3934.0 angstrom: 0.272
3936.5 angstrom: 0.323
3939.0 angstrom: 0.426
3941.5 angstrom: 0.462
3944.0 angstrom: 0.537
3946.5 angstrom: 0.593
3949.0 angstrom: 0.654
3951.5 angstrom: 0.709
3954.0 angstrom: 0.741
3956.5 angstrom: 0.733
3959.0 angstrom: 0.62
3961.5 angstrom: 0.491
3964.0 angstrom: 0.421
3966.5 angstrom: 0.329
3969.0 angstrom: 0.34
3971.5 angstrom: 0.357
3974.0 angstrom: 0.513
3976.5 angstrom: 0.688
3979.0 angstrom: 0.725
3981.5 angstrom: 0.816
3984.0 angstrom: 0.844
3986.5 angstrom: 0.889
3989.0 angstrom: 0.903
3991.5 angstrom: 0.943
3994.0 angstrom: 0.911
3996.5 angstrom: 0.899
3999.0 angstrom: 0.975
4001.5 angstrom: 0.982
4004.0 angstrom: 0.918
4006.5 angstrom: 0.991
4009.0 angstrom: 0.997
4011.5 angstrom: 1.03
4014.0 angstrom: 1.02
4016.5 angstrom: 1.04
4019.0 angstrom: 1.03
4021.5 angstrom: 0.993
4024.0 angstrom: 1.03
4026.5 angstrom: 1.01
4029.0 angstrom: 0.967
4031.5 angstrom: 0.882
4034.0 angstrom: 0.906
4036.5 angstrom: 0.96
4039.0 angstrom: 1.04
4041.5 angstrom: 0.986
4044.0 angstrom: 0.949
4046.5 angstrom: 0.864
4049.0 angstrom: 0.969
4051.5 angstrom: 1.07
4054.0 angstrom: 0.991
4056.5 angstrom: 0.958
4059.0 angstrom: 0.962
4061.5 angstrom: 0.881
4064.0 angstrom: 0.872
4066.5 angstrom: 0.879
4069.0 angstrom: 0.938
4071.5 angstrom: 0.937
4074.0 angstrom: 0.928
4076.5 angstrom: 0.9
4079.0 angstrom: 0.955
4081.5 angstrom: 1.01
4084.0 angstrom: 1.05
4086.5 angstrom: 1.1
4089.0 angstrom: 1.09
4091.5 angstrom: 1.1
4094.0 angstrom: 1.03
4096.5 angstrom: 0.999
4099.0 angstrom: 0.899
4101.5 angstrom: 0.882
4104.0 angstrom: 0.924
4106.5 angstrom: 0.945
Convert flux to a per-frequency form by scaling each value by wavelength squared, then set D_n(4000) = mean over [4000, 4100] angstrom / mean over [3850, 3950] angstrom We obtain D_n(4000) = 2.04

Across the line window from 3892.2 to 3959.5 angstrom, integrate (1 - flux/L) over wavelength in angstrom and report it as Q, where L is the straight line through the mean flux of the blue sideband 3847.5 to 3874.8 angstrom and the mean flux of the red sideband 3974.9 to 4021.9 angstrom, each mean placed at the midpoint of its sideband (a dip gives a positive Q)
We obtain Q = 9.0 angstrom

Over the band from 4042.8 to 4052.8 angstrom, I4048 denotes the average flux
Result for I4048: 0.963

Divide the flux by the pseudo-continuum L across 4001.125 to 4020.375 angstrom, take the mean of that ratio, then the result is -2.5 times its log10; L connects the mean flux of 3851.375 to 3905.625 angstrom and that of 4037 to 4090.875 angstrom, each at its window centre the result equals -0.19 mag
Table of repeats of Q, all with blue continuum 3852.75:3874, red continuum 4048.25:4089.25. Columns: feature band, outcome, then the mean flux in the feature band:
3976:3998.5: -2.8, 0.856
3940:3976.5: 7.6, 0.54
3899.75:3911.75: -2.0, 0.642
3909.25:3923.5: -1.9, 0.656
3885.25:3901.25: -2.3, 0.594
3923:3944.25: 7.3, 0.407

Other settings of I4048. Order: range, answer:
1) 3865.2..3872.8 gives 0.465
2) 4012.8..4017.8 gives 1.03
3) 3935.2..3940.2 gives 0.373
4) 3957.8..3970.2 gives 0.44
